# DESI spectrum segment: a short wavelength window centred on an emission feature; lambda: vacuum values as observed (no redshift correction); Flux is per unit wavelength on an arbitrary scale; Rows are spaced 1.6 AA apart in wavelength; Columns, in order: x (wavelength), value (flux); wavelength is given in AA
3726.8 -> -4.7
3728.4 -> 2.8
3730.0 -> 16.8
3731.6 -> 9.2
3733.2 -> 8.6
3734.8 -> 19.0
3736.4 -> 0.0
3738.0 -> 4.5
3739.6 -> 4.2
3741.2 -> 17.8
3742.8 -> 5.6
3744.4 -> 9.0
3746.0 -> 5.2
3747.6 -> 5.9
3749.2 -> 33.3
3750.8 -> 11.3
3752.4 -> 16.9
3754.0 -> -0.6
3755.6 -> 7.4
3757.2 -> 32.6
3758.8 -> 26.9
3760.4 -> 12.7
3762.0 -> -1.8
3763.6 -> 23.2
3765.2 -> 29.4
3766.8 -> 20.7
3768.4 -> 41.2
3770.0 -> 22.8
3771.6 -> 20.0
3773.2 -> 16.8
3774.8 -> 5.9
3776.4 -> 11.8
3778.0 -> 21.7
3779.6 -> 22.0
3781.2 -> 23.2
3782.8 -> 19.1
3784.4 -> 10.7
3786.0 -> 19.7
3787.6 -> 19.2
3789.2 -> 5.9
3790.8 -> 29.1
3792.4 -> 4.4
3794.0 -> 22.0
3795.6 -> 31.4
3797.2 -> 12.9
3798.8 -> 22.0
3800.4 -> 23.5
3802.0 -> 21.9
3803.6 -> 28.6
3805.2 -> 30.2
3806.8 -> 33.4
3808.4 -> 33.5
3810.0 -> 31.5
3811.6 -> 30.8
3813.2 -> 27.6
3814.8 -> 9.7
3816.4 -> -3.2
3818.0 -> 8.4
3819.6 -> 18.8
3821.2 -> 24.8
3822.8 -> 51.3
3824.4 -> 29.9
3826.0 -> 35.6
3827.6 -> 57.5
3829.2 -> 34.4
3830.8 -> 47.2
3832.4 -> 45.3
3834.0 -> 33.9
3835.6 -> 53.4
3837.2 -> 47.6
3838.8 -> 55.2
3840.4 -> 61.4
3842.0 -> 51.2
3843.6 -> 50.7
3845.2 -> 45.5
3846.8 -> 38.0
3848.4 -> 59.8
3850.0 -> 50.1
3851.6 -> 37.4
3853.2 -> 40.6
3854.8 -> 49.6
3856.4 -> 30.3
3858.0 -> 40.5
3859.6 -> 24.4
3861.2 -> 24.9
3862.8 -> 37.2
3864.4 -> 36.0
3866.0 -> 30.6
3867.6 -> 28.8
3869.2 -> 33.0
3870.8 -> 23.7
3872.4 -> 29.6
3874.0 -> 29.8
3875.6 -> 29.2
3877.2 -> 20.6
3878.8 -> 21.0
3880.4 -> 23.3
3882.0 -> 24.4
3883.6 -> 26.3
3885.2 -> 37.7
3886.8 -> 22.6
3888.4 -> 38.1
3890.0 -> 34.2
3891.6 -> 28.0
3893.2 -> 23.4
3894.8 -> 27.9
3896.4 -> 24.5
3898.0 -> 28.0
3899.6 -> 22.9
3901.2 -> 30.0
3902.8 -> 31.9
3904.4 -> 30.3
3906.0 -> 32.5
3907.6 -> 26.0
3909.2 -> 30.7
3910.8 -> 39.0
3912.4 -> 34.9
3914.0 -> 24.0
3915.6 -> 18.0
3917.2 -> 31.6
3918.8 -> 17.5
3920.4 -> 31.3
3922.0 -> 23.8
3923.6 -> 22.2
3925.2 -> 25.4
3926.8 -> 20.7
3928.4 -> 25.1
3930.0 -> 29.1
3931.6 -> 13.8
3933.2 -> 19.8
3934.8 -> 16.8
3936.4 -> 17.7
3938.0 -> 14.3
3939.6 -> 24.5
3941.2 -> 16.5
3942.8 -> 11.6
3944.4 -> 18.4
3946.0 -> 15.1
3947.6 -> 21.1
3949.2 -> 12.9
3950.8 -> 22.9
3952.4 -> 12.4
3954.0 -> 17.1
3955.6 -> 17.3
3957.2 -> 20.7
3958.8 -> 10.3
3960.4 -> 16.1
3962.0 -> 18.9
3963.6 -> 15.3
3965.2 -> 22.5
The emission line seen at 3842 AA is Lyman alpha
